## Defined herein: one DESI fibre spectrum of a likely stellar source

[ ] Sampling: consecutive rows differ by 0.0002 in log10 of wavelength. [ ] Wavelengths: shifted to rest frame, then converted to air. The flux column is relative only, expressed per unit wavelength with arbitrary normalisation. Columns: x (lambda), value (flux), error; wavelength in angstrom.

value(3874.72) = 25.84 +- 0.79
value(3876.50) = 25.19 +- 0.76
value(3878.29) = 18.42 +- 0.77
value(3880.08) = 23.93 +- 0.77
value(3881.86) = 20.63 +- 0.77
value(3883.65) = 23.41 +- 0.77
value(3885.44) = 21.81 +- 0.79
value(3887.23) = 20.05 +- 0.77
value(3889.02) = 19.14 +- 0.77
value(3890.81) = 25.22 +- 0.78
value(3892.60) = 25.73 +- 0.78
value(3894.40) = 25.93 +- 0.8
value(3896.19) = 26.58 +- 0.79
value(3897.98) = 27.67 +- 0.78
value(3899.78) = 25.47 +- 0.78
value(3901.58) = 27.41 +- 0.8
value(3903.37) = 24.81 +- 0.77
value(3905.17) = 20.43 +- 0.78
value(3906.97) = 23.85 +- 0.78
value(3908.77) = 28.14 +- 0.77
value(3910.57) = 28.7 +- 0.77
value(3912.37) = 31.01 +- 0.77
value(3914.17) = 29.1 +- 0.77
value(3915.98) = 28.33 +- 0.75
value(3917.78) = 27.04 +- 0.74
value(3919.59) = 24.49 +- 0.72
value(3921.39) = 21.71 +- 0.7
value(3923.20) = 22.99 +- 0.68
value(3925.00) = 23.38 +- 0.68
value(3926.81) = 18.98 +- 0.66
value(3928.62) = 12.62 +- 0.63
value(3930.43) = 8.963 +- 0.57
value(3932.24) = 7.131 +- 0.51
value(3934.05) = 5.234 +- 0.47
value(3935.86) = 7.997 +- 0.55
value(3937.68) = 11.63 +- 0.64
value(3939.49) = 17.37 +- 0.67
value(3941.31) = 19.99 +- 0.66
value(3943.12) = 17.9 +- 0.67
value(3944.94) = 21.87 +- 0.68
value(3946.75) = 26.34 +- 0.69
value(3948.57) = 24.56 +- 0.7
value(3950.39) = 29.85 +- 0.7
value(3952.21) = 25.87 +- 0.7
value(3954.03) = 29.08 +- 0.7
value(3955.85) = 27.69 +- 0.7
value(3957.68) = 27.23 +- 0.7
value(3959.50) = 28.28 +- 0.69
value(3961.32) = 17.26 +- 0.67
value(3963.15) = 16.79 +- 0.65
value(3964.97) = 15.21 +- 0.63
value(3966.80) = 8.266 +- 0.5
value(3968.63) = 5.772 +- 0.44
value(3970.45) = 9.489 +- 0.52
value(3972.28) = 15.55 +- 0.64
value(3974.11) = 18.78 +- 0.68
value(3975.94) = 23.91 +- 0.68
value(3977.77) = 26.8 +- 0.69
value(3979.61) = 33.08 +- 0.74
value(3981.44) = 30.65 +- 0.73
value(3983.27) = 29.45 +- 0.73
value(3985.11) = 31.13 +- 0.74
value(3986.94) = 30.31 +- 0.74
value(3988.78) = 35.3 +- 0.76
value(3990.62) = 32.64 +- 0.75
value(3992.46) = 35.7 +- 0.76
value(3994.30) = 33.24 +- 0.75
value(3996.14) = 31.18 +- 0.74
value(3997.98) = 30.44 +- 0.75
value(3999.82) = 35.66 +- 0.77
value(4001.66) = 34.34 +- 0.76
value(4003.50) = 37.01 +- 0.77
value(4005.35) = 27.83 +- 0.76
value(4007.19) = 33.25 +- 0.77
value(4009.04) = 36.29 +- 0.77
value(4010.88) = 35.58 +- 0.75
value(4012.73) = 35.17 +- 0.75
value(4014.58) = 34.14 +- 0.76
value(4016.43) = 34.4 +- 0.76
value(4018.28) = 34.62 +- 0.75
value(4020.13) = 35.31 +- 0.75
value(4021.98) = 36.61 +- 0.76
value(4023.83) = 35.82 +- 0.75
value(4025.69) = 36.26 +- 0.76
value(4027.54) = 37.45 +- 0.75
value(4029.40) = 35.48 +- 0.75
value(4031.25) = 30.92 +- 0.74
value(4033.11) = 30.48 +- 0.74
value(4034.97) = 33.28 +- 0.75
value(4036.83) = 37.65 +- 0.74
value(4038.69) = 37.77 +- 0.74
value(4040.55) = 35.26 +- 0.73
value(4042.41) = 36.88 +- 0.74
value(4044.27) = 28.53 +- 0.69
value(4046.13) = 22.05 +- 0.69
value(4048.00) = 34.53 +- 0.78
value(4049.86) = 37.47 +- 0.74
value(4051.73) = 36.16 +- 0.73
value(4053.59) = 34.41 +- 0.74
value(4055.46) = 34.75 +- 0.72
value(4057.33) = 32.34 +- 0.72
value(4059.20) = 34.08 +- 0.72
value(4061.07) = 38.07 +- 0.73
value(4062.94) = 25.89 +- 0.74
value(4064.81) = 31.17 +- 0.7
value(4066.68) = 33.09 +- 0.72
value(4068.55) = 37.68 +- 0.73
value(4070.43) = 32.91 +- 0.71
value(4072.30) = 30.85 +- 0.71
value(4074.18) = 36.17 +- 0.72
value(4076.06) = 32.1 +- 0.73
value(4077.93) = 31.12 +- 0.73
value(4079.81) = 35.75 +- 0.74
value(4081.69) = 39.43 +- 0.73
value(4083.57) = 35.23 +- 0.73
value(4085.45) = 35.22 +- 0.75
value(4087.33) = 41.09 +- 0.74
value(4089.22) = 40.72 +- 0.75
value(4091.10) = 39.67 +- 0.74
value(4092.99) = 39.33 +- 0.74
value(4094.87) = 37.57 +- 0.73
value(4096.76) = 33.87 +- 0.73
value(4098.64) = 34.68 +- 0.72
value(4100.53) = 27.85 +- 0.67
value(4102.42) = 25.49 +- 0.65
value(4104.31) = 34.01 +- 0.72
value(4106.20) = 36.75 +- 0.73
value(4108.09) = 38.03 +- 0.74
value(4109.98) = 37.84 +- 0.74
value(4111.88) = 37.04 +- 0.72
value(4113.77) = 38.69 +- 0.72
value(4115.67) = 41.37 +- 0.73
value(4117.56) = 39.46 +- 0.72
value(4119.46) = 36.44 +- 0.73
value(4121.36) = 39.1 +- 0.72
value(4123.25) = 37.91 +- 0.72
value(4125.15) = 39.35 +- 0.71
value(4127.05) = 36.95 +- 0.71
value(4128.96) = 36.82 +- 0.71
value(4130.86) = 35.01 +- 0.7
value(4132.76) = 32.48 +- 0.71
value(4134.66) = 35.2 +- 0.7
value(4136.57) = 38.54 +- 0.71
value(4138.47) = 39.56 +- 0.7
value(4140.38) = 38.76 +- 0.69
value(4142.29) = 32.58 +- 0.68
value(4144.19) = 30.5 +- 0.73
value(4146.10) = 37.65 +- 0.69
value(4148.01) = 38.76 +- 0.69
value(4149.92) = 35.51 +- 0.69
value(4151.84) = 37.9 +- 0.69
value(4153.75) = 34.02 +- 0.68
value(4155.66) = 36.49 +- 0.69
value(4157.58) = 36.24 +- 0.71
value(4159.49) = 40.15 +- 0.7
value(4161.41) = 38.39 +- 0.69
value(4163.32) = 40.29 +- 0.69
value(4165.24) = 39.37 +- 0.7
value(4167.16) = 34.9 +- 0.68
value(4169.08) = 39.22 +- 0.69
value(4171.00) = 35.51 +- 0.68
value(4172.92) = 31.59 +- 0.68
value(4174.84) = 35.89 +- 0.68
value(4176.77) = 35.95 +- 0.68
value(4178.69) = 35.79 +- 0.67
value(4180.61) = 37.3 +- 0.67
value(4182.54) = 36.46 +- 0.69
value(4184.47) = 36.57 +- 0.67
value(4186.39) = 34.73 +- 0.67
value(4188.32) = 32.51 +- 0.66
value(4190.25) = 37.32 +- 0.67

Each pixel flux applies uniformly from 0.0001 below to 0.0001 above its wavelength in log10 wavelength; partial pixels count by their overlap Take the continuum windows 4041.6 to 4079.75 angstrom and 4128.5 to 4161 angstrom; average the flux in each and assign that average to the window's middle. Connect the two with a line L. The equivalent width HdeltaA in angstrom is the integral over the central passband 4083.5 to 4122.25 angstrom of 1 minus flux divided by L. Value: -2.2 angstrom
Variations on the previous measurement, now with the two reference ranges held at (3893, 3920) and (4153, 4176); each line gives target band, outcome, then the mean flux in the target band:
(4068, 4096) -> -2.2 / 36.3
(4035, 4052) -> -1.0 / 33.9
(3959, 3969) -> 4.7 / 15.2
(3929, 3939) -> 6.8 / 8.81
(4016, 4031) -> -2.1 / 35.6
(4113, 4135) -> -1.4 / 37.4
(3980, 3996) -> -1.3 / 32.3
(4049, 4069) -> -0.8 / 34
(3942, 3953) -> 1.5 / 24.3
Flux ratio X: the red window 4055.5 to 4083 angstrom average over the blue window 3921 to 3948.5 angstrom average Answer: 2.1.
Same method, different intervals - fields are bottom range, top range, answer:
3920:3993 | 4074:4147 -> 1.70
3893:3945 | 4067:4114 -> 1.67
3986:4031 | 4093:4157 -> 1.06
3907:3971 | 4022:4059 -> 1.68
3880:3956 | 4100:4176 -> 1.64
